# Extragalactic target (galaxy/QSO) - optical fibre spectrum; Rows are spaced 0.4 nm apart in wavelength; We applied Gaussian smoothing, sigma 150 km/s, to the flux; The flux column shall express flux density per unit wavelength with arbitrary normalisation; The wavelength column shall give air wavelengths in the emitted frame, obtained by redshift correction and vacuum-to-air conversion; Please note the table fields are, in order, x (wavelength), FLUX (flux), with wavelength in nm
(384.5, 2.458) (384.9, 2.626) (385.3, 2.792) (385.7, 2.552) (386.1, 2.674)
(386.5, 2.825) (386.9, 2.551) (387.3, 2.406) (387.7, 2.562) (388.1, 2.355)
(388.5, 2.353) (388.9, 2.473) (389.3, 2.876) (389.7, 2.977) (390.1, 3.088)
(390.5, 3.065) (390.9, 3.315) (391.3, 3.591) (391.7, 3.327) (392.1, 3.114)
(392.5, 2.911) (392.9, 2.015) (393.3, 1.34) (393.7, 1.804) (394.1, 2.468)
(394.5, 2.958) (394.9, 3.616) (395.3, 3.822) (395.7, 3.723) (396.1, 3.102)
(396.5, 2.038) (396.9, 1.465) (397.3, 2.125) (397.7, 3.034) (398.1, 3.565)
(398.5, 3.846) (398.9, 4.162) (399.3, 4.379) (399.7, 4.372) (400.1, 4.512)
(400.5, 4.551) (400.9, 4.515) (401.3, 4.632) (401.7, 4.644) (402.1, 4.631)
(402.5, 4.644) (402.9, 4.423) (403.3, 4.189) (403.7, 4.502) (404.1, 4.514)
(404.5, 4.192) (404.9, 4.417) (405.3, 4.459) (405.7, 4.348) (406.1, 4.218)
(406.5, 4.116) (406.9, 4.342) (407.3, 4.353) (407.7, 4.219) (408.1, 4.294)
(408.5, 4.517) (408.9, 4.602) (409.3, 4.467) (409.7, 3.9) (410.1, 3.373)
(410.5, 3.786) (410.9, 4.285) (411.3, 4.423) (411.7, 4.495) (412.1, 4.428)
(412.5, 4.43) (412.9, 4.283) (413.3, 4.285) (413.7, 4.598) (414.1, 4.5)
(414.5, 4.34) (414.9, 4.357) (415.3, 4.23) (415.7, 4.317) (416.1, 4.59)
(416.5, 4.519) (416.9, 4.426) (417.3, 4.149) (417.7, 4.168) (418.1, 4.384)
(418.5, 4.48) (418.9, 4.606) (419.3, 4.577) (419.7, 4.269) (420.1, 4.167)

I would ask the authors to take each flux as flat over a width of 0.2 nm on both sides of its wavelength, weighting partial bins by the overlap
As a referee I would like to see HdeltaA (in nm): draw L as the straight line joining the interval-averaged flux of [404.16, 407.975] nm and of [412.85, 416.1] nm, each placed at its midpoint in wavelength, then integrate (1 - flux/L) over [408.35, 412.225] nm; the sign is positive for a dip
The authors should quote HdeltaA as 0.11 nm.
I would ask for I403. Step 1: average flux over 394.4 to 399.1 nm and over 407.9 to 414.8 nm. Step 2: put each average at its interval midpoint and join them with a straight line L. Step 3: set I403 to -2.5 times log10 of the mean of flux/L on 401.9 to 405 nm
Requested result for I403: -0.21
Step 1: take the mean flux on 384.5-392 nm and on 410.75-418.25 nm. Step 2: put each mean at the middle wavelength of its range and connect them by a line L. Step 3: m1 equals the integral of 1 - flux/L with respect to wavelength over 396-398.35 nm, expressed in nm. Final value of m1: 0.55 nm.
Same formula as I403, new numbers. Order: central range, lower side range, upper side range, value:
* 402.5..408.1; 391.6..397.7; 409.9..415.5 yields -0.20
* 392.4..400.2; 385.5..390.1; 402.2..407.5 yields 0.16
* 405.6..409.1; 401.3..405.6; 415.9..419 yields 0.03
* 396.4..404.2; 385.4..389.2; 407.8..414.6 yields -0.13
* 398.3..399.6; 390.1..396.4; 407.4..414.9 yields -0.23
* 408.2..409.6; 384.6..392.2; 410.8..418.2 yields -0.11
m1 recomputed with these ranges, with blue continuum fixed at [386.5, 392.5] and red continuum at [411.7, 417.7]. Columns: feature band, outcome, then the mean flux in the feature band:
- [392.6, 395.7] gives 0.49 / 2.66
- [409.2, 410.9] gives 0.09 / 3.89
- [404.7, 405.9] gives -0.19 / 4.41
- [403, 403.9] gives -0.16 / 4.35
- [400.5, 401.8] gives -0.37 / 4.59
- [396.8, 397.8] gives 0.34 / 2.2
